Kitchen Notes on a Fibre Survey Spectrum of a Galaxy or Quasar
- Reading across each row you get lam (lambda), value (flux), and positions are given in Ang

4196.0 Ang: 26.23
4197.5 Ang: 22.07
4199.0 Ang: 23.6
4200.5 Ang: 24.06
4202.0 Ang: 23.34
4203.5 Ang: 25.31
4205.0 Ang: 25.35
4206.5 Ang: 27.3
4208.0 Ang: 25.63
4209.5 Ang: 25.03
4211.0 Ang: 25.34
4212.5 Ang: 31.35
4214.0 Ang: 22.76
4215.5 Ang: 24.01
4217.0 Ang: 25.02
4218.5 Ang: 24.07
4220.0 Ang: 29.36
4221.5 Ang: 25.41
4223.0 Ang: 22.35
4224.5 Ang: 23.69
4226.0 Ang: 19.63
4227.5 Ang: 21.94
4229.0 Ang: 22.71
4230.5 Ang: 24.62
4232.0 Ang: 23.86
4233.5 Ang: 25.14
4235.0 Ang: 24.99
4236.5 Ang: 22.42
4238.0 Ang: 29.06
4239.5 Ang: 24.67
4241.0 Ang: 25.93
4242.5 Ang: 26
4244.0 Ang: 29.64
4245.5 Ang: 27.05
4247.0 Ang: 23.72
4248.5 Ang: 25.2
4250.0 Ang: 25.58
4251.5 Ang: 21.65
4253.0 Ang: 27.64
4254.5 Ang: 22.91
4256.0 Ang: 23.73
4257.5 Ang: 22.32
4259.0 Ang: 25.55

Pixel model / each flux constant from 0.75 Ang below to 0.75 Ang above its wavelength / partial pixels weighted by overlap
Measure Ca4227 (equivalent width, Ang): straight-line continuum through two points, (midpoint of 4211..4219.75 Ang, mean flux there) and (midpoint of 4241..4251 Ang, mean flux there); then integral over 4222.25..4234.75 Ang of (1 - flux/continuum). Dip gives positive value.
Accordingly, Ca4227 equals 1.34 Ang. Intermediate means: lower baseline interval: 25.7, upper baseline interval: 26.1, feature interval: 23.1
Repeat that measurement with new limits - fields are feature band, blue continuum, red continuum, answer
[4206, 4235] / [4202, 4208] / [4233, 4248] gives 1.2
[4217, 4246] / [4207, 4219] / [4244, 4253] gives 0.6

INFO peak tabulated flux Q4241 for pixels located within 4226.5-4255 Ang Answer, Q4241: 29.64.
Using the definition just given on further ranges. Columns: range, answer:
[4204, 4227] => 31.35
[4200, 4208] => 27.3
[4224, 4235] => 25.14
